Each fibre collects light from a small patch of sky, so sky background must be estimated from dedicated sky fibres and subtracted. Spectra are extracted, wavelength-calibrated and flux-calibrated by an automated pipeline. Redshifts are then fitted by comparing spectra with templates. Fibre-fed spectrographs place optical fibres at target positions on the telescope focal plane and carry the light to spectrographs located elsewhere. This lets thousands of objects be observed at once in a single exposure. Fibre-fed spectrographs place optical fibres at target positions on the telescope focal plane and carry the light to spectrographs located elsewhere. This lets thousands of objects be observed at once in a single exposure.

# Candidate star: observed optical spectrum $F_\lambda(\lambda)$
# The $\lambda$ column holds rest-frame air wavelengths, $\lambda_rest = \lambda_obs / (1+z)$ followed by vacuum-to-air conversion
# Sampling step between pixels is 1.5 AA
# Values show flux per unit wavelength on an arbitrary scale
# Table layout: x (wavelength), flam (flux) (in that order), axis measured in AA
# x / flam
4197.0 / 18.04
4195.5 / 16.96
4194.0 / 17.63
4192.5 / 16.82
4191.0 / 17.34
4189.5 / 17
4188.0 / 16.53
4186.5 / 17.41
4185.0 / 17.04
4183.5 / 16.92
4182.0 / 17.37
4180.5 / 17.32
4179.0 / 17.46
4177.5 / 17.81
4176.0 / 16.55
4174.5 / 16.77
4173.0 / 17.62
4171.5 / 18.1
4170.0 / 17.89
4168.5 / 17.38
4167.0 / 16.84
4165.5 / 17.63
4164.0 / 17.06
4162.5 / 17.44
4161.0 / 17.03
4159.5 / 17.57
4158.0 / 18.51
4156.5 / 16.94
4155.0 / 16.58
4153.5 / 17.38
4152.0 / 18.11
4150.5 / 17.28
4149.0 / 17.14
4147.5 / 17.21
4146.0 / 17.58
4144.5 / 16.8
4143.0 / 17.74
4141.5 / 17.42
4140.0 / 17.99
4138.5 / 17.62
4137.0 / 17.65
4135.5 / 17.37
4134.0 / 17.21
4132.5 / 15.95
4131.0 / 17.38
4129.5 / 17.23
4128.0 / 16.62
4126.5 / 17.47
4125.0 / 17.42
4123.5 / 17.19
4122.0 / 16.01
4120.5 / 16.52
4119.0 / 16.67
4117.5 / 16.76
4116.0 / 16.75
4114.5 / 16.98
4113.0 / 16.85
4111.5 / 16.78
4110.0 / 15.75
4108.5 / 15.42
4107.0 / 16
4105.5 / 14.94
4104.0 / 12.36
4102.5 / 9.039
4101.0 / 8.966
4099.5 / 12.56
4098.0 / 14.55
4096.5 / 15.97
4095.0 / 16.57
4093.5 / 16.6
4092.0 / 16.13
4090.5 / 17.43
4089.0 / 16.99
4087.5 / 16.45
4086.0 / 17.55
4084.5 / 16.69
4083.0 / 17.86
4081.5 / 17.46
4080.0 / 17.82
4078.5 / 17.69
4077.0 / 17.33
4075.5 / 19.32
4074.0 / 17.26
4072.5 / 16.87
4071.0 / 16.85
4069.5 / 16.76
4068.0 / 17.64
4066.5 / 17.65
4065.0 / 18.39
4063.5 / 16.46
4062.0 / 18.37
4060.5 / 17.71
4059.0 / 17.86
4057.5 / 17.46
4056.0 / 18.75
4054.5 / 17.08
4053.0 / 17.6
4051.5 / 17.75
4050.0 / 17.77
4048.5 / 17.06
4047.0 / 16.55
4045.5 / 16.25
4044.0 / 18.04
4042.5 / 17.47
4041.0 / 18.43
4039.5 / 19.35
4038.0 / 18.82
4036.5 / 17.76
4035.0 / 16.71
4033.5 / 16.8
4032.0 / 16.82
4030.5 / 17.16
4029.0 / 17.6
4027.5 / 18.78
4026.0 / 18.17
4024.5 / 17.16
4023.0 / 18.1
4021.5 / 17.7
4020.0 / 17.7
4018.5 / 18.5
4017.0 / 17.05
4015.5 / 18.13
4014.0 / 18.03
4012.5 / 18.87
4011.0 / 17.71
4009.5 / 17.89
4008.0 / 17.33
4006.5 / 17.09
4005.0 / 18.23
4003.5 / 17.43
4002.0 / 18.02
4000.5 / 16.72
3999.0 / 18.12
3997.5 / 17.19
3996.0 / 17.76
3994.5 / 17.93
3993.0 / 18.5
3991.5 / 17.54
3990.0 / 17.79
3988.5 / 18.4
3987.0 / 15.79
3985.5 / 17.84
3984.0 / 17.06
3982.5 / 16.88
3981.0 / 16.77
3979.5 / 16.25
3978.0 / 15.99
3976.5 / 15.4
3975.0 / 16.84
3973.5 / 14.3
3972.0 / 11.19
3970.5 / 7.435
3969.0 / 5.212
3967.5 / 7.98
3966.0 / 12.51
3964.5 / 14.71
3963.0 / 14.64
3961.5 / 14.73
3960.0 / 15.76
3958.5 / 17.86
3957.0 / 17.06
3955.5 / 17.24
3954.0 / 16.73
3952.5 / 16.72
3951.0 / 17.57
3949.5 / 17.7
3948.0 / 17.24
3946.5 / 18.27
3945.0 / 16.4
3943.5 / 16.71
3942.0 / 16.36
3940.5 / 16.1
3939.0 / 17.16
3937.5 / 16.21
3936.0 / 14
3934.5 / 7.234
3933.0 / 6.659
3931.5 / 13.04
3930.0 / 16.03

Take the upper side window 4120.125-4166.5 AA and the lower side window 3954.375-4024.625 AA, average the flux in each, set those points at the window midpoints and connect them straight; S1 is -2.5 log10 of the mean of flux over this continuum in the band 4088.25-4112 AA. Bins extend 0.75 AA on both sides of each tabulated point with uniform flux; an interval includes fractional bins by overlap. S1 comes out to 0.154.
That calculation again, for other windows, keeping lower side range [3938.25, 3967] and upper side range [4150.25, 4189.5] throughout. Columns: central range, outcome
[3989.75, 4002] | -0.08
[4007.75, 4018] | -0.08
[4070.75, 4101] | 0.02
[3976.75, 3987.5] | -0.01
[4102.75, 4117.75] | 0.10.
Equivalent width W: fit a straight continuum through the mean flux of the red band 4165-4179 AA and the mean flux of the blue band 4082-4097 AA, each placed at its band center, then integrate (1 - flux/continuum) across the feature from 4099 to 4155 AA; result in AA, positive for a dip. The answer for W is 2.7 AA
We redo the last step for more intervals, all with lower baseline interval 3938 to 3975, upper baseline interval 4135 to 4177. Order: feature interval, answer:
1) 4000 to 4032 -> -4.3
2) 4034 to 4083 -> -4.3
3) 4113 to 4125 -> 0.1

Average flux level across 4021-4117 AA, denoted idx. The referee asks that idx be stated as 16.8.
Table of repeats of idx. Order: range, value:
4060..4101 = 16.8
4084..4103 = 15.1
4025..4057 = 17.6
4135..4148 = 17.5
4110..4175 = 17.2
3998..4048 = 17.7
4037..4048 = 17.8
